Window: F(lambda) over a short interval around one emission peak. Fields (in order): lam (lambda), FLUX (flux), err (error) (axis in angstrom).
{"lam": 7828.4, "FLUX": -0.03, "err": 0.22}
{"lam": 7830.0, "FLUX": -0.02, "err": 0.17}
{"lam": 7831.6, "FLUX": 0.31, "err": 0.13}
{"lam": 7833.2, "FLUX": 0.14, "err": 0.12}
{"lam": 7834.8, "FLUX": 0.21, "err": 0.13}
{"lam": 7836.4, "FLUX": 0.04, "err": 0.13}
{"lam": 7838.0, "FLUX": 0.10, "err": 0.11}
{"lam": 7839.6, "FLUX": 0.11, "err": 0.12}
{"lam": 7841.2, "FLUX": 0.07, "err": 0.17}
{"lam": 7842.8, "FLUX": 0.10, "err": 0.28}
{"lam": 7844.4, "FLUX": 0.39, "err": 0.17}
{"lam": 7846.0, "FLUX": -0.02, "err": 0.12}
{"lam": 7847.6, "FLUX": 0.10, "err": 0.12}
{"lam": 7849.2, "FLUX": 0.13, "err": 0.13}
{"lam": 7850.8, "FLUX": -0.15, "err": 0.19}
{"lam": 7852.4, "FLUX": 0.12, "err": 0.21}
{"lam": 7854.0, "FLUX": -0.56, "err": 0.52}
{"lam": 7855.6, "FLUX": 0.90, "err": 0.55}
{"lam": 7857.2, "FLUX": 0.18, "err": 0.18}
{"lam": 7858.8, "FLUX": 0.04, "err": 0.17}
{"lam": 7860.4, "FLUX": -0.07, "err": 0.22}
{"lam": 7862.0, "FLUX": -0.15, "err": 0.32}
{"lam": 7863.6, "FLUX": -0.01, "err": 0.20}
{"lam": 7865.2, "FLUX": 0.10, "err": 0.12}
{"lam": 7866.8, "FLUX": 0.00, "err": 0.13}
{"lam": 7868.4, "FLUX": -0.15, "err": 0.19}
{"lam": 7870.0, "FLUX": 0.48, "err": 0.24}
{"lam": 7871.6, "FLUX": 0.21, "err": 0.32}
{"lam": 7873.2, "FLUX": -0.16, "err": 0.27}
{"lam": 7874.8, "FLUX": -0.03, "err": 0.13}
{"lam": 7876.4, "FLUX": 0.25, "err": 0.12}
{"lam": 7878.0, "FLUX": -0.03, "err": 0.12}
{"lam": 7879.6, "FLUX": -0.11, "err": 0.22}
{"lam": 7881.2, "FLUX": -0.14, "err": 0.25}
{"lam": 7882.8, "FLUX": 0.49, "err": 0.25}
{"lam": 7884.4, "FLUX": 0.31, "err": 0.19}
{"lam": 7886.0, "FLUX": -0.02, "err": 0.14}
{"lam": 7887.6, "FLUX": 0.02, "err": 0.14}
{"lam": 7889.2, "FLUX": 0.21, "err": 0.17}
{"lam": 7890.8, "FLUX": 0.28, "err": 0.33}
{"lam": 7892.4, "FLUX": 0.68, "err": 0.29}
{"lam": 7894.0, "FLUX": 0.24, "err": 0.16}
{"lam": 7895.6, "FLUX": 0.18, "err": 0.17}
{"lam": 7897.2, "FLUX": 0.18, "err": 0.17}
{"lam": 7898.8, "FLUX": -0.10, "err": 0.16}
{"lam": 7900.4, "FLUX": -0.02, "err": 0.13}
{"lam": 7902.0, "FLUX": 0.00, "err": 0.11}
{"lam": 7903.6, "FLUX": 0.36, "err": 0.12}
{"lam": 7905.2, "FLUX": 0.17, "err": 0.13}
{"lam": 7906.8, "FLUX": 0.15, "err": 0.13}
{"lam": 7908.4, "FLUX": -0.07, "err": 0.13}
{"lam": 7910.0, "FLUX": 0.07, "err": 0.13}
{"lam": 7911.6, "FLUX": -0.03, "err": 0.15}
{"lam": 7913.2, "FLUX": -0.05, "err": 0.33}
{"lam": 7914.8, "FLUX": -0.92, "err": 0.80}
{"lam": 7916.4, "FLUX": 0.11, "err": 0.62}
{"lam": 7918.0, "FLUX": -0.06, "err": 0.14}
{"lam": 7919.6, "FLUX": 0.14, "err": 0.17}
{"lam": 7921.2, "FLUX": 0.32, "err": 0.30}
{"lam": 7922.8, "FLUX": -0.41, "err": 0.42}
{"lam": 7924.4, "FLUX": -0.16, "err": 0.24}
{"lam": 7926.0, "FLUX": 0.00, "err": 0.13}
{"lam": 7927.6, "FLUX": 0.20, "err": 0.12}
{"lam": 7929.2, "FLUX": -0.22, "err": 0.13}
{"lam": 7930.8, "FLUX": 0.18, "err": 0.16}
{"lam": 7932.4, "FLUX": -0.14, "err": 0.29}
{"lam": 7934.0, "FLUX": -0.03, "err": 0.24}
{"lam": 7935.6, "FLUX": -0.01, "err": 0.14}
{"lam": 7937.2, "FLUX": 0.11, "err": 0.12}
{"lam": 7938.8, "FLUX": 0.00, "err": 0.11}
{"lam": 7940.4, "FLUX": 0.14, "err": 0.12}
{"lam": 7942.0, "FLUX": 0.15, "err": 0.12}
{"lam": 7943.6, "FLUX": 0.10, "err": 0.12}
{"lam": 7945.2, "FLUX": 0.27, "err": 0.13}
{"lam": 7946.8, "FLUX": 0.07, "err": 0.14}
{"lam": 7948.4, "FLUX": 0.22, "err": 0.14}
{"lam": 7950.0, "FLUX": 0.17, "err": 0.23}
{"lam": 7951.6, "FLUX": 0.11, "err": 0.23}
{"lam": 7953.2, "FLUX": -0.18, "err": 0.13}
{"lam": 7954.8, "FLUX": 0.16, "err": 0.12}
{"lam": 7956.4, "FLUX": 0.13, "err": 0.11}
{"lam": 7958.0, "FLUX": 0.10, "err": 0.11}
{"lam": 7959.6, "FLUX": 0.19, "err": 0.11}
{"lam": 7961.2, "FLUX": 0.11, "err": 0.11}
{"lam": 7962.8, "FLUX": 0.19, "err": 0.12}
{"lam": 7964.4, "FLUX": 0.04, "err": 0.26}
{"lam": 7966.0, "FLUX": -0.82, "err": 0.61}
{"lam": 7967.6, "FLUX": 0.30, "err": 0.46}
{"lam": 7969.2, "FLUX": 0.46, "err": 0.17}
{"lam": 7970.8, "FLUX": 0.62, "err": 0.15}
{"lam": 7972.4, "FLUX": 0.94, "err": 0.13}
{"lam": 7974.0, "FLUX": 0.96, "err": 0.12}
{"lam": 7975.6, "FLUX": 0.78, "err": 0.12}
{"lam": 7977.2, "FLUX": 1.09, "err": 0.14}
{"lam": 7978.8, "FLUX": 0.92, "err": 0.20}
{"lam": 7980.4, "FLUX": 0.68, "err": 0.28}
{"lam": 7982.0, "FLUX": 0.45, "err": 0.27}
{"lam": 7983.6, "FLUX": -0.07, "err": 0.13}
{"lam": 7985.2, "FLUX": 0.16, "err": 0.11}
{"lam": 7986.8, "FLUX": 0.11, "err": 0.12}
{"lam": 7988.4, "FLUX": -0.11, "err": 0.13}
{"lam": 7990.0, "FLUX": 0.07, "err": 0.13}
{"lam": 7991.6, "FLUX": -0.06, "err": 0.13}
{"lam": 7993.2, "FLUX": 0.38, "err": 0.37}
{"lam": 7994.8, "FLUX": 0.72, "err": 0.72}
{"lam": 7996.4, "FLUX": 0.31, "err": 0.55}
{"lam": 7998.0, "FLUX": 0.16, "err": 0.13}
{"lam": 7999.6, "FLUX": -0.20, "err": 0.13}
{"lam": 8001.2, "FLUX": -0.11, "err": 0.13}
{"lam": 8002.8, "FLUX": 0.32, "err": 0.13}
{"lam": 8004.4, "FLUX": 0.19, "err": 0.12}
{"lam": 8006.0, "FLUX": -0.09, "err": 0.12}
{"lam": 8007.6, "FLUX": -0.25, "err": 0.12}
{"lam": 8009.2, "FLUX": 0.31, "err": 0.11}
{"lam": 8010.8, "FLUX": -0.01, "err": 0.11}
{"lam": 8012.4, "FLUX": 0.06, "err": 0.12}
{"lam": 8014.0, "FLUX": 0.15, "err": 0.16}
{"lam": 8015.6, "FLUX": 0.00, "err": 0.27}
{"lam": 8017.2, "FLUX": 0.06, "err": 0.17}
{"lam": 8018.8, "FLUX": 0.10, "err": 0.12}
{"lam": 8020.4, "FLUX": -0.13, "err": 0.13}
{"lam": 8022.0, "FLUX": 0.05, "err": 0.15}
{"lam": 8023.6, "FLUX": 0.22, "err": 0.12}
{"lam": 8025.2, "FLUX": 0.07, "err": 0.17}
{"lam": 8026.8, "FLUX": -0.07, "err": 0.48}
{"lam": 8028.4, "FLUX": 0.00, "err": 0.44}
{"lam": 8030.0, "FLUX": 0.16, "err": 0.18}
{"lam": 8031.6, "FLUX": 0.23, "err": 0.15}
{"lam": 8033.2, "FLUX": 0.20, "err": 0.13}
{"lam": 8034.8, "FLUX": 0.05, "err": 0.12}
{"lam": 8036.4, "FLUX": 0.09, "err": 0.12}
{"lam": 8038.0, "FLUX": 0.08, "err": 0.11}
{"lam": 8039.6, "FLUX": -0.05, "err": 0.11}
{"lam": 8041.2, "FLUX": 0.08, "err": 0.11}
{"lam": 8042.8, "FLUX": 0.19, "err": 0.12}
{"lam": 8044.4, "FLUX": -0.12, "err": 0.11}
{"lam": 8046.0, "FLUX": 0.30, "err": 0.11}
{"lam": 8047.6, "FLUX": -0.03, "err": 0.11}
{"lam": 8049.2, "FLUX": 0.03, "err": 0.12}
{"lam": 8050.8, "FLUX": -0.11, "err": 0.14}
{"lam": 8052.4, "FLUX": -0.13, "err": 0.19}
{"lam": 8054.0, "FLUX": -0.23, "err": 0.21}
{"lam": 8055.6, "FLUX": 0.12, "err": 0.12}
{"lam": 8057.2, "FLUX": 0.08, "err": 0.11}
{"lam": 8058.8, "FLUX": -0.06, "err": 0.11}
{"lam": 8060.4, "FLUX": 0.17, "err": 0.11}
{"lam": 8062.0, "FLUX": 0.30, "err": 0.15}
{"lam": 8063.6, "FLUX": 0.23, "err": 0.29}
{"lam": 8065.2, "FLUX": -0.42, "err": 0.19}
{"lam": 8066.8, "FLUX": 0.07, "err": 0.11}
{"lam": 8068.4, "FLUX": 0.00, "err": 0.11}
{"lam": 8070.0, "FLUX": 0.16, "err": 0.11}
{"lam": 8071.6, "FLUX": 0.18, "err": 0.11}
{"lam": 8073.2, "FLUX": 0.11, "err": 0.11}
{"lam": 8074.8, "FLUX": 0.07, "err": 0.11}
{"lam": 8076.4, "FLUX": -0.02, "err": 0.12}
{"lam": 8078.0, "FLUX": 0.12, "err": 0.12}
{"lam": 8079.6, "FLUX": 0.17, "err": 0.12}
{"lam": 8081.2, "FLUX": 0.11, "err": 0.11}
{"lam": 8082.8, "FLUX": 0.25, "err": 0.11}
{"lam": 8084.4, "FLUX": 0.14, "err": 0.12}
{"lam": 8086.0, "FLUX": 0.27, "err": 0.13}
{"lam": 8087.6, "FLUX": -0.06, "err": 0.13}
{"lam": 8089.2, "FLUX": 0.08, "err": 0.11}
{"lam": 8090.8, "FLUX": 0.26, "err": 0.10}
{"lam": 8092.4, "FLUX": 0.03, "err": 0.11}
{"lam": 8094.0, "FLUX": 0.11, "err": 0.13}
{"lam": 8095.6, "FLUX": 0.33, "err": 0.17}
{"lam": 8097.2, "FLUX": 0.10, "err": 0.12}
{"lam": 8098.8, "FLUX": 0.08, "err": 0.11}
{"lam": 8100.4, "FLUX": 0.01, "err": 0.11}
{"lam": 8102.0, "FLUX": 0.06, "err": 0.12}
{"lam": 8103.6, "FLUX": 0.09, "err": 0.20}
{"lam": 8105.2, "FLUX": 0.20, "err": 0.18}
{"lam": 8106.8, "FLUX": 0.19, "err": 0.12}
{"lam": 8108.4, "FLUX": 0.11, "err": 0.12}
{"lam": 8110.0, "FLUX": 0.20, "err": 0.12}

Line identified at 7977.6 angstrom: [O II] 3727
